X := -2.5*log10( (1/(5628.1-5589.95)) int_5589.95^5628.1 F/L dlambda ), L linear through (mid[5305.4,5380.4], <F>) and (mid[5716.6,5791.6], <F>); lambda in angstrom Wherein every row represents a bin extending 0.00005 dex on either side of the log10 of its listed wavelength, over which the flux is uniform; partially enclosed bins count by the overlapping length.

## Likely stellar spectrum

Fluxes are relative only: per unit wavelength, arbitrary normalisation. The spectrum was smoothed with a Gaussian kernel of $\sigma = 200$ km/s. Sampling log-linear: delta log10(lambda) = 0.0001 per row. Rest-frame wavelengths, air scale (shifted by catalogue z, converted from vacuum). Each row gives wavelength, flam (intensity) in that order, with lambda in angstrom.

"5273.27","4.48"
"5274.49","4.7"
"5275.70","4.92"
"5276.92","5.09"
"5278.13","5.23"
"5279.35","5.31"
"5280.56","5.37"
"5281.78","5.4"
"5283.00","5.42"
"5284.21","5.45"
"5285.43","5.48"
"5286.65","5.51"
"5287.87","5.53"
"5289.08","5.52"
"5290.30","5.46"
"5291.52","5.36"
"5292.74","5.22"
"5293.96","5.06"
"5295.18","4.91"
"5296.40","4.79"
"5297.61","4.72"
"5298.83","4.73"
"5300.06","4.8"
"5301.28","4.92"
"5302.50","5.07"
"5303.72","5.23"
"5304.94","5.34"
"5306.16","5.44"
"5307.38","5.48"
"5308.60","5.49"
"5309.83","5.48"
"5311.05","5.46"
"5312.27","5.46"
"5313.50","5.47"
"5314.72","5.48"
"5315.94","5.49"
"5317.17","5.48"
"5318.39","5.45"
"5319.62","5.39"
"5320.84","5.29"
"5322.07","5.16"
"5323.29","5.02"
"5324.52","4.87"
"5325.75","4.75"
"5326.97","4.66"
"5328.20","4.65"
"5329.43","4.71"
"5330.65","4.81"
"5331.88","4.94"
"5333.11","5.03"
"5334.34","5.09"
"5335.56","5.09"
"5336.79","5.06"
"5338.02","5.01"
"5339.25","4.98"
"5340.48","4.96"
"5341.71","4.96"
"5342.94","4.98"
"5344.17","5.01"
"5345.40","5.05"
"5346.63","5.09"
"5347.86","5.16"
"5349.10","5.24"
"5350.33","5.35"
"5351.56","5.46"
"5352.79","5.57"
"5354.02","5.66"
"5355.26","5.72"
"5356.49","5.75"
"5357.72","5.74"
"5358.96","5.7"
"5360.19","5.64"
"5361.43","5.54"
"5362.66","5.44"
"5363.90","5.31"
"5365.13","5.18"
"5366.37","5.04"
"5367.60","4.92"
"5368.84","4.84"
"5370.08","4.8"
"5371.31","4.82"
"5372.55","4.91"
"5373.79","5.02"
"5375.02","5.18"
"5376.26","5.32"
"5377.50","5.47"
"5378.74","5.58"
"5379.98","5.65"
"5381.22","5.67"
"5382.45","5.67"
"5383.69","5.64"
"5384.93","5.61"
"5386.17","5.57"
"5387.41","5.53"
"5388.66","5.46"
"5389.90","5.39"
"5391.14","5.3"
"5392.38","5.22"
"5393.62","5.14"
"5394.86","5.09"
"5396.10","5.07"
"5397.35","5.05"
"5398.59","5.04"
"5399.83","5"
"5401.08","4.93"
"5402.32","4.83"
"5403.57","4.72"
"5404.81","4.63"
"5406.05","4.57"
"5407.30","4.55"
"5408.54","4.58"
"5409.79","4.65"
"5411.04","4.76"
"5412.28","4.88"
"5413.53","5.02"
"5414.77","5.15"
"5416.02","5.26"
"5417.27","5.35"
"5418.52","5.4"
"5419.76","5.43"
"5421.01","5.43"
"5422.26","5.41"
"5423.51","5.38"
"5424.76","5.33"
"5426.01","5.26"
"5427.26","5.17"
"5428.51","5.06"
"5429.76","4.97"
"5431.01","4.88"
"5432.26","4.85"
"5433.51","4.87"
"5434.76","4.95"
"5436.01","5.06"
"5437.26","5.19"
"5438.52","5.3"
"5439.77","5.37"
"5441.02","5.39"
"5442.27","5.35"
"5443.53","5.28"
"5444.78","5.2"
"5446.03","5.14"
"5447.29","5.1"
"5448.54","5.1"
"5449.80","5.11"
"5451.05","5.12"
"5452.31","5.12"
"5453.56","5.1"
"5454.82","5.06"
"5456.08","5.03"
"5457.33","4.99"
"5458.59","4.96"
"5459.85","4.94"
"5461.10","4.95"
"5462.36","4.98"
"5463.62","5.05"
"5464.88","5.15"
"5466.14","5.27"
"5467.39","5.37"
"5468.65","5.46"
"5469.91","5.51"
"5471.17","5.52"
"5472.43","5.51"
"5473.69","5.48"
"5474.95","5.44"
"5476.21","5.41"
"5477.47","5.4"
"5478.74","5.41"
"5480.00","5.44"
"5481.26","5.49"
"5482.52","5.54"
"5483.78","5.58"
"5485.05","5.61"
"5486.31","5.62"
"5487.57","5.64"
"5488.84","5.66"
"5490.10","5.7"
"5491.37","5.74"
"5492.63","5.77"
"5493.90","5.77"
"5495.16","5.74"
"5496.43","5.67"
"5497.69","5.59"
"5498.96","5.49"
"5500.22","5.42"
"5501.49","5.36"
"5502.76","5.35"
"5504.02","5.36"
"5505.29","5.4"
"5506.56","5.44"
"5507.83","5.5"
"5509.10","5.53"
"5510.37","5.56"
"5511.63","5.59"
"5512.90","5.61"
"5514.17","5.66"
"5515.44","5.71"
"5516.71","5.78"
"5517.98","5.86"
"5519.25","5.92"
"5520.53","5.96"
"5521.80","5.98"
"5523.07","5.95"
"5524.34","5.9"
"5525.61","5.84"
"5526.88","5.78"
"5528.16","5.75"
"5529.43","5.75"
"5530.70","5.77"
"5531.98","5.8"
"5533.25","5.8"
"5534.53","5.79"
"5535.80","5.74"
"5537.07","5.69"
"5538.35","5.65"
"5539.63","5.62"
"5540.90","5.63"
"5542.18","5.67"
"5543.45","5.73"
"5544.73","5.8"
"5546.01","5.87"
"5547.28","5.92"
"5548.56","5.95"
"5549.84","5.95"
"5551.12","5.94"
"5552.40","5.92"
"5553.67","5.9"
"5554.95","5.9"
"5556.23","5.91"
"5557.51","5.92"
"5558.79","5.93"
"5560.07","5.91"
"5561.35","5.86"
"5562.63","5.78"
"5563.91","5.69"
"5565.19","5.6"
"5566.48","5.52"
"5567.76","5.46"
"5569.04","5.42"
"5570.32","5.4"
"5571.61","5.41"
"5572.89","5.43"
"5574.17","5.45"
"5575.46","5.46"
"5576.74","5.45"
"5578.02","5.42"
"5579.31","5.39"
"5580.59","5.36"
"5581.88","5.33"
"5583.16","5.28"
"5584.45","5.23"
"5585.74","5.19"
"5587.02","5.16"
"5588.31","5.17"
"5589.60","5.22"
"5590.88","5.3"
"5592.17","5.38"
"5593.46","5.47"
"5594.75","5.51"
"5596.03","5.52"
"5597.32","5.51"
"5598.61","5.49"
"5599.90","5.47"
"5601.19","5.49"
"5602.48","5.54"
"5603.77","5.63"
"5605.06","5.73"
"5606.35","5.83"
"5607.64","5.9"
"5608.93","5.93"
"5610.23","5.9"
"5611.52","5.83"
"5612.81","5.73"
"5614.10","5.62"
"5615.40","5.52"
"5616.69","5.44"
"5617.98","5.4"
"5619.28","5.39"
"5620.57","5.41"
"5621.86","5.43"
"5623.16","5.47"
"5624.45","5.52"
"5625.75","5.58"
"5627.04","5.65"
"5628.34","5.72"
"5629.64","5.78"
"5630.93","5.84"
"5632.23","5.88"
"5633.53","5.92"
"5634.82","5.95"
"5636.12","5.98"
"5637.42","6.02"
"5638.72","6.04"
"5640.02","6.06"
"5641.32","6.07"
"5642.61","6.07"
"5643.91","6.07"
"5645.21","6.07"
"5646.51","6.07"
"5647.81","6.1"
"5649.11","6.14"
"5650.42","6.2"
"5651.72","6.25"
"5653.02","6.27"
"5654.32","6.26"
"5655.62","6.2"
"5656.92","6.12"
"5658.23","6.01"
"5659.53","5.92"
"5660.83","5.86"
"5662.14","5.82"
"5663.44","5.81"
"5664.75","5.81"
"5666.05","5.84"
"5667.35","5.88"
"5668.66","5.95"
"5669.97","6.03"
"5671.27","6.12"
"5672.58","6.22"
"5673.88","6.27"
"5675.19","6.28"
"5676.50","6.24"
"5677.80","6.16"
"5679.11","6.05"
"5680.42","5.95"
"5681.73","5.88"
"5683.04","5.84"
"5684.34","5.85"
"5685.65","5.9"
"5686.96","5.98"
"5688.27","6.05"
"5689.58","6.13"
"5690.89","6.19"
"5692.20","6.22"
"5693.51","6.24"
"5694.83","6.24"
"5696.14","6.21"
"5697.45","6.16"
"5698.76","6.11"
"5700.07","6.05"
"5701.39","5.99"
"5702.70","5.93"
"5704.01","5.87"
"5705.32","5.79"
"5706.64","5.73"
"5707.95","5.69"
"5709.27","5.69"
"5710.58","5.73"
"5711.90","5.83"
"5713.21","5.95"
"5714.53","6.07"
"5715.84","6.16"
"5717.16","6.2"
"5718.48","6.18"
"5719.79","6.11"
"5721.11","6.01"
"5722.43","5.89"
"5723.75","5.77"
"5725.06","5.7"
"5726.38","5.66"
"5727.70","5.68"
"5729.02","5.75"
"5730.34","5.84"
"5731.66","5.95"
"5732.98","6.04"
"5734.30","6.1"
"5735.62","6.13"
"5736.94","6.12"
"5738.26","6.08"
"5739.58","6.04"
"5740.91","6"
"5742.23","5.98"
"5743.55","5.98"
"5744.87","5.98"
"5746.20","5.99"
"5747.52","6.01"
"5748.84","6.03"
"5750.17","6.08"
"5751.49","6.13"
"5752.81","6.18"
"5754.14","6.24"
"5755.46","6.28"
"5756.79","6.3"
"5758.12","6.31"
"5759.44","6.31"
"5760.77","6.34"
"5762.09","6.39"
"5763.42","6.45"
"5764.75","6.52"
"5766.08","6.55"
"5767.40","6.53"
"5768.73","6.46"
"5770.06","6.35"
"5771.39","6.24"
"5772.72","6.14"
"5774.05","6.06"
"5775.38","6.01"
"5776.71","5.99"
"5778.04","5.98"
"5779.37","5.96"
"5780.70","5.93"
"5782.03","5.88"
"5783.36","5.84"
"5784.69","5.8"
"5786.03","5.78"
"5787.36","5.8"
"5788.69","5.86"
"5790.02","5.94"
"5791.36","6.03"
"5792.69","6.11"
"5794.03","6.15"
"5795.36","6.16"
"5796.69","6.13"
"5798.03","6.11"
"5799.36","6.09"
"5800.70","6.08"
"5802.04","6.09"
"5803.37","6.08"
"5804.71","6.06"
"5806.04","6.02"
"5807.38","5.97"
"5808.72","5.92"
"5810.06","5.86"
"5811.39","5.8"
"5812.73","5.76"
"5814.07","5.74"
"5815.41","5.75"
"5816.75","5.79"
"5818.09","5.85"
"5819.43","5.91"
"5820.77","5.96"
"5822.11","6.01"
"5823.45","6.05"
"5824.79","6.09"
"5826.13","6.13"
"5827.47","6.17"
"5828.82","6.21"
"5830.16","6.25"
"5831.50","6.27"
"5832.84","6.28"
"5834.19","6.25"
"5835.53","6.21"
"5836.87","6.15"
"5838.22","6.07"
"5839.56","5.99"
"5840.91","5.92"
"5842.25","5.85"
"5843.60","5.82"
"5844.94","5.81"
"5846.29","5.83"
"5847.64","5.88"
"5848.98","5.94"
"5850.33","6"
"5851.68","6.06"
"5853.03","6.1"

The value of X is 0.04 mag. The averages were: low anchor 5.22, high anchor 6.07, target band 5.57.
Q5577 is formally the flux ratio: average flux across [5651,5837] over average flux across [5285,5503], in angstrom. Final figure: 1.2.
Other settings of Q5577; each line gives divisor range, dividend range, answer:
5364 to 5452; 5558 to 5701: 1.12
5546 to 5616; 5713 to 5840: 1.08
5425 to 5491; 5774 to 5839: 1.14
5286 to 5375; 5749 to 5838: 1.17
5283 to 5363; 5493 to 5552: 1.09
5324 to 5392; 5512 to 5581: 1.10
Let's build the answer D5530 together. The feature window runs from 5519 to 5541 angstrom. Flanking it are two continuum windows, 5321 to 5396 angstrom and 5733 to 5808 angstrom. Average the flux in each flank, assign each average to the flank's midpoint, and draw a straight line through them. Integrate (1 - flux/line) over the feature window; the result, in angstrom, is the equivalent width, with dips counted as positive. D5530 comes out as -0.82 angstrom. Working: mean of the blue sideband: 5.22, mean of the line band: 5.8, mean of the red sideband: 6.11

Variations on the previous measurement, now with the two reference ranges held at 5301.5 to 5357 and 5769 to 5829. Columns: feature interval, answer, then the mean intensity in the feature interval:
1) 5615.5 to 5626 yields 0.4 angstrom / 5.46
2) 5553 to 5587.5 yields 0.4 angstrom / 5.55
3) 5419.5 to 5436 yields 0.7 angstrom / 5.14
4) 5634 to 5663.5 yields -1.7 angstrom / 6.06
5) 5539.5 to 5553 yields -0.6 angstrom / 5.83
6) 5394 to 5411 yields 1.6 angstrom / 4.82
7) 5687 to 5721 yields -1.1 angstrom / 6.02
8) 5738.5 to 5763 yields -1.0 angstrom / 6.14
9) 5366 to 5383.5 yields 0.2 angstrom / 5.22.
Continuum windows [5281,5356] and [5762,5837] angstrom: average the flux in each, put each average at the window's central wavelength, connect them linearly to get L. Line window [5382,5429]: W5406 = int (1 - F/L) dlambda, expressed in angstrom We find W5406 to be 1.8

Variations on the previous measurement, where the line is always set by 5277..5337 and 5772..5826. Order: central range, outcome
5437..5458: 0.9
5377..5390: -0.6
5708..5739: -0.5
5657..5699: -1.9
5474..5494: -0.4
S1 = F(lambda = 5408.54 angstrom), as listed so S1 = 4.58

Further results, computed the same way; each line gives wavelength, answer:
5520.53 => 5.96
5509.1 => 5.53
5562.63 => 5.78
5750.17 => 6.08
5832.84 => 6.28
